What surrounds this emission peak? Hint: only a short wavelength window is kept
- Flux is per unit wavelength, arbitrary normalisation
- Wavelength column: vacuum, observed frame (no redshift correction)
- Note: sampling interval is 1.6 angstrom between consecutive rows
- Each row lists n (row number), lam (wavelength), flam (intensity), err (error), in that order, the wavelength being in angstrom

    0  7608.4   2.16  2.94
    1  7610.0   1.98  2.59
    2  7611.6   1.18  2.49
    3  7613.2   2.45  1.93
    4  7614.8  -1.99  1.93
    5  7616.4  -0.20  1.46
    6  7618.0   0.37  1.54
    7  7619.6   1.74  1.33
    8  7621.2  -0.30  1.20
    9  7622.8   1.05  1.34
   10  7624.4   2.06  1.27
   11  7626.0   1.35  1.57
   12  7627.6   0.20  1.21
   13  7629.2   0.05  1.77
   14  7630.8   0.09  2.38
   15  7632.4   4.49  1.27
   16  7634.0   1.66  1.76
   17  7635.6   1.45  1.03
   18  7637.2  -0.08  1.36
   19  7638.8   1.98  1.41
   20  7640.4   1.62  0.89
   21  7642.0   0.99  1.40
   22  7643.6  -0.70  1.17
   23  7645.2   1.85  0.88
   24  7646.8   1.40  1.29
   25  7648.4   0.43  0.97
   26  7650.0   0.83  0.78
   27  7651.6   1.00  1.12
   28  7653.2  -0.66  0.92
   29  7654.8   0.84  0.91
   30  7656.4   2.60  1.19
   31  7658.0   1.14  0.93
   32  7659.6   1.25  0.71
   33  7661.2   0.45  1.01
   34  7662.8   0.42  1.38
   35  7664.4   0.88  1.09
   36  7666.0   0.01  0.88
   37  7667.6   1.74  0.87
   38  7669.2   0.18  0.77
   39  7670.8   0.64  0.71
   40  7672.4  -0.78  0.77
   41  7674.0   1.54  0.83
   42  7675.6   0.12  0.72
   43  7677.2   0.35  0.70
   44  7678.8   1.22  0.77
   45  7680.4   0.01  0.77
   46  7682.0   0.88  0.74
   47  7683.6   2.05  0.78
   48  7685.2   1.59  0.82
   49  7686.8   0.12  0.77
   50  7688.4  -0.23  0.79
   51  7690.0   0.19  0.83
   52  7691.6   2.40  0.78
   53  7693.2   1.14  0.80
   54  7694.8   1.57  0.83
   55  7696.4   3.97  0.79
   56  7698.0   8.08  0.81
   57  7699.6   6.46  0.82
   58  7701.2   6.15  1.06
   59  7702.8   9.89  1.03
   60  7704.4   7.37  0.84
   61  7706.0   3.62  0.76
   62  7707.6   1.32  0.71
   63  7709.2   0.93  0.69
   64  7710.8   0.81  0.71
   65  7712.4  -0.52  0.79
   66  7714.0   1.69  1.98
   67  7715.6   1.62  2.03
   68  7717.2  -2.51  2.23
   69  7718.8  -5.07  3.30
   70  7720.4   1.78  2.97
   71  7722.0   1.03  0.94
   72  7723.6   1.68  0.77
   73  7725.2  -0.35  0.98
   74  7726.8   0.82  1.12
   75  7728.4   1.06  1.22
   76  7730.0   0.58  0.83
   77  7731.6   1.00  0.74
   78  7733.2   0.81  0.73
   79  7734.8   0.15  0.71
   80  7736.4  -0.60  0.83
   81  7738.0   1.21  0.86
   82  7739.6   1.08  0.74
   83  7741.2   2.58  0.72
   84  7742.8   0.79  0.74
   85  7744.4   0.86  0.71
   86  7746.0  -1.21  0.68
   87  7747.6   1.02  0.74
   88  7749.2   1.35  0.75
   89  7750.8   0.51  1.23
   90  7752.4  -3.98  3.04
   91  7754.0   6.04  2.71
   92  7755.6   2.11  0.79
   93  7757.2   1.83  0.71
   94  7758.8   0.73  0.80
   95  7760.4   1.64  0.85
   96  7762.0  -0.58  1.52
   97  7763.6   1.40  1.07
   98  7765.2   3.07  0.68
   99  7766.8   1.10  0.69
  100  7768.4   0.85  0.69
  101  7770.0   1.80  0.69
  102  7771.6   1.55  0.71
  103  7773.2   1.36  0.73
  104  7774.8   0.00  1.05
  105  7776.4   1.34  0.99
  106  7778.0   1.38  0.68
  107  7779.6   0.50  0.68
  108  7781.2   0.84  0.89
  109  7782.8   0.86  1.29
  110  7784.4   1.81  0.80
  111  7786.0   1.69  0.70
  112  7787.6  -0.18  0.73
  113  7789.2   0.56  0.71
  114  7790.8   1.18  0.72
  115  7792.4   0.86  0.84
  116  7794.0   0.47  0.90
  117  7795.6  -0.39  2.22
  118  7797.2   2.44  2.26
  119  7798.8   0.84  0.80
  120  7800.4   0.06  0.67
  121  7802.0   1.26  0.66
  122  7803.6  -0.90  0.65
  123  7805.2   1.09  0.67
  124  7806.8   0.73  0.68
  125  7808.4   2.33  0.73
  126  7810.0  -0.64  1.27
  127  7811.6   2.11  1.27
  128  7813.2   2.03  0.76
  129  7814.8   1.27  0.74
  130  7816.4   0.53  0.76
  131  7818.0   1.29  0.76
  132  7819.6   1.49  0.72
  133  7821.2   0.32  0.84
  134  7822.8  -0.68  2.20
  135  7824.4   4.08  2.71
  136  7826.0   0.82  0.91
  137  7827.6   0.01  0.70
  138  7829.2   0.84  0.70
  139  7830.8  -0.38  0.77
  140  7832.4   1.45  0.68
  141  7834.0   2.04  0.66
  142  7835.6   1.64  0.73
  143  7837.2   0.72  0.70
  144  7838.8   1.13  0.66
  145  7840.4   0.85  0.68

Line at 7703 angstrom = [O II]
